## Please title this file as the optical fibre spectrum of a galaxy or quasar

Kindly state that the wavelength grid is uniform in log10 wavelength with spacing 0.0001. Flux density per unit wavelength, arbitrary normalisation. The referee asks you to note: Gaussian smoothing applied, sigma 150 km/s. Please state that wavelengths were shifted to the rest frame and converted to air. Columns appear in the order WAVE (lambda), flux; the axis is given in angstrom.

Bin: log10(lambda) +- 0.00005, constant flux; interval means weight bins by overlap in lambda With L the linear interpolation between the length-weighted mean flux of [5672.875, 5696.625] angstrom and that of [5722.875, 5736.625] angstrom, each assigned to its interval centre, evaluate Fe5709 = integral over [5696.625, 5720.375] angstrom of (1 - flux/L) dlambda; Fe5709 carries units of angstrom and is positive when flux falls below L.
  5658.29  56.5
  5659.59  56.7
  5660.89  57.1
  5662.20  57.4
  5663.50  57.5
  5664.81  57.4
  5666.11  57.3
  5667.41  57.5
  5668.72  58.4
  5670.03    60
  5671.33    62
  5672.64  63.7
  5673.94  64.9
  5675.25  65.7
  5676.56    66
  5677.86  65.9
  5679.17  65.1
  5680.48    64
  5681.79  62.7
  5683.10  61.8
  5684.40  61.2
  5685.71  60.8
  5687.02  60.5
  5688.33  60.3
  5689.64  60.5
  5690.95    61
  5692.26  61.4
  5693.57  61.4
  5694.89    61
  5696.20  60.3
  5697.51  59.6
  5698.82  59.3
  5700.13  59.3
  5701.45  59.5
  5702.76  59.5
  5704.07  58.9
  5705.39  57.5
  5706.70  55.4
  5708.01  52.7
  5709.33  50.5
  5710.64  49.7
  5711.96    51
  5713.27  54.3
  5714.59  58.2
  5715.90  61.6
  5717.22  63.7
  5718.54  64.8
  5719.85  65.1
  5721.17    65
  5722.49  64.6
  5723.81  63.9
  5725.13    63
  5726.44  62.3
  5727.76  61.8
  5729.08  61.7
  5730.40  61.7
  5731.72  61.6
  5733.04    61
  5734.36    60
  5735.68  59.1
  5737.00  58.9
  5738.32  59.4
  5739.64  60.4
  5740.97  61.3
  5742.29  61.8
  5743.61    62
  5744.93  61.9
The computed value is 1.6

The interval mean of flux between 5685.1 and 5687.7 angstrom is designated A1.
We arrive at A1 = 60.6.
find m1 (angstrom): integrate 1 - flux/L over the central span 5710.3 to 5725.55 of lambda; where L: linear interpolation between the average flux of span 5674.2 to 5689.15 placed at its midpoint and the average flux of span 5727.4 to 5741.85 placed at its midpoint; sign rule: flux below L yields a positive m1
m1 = 0.2 angstrom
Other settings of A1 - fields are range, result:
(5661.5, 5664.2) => 57.3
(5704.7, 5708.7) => 55.1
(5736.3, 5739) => 59.2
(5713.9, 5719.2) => 62.1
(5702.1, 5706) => 58.6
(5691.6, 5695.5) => 61.2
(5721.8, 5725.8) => 63.9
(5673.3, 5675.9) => 65.2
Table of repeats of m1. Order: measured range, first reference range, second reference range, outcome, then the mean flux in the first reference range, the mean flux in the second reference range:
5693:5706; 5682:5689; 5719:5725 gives 0.6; 61.1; 64.5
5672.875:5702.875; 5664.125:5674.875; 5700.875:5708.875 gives -1.7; 60.3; 57.1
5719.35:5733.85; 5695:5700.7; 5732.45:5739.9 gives -0.7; 59.8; 59.8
